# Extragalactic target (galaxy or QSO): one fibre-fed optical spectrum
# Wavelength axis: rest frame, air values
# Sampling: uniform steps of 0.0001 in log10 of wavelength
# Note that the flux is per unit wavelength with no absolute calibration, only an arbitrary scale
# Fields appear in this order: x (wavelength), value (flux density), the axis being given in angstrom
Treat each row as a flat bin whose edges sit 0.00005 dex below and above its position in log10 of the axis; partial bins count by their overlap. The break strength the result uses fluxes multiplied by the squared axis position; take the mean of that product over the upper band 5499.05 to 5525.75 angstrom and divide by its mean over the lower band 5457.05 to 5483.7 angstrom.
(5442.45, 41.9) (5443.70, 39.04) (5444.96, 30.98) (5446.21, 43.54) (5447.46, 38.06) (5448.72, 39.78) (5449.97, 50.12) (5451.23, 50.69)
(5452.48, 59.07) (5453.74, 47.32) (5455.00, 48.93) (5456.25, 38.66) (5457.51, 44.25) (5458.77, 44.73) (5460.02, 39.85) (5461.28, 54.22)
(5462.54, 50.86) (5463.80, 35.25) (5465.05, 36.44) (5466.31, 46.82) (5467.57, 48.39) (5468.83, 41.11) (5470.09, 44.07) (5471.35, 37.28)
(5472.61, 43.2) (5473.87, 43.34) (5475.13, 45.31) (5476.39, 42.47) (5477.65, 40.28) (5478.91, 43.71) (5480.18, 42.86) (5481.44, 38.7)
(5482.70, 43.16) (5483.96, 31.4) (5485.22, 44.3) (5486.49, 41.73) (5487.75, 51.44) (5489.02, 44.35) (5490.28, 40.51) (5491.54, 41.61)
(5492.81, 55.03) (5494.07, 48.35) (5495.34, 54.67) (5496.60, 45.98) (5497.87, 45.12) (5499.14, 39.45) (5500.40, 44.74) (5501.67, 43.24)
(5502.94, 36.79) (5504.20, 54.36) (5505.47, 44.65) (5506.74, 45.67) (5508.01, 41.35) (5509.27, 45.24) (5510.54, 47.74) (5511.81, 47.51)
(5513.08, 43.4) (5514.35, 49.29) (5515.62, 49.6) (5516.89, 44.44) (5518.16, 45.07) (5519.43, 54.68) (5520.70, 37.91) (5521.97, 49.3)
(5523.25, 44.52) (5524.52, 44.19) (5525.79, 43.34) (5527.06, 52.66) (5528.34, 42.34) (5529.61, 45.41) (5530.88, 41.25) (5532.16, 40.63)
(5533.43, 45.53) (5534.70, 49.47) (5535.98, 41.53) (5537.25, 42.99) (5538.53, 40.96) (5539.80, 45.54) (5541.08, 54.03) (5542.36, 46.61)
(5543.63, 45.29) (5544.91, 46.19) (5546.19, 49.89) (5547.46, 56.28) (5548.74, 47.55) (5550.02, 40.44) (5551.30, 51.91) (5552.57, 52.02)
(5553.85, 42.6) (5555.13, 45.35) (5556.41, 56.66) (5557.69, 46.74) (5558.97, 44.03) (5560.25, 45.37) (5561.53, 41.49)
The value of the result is 1.07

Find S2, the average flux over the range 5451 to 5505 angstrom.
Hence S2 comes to 44.5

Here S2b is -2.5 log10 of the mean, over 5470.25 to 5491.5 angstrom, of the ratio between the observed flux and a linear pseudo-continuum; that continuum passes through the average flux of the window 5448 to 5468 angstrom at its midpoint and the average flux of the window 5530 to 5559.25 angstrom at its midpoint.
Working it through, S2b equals 0.10 mag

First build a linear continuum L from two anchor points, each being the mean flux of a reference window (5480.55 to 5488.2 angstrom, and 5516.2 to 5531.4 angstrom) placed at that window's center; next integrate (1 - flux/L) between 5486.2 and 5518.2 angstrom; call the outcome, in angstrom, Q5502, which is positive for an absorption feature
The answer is -1.9 angstrom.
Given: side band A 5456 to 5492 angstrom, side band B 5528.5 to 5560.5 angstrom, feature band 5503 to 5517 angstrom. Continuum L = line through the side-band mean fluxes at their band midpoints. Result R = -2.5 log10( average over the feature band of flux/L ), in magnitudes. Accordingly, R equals -0.039 mag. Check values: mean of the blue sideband 42.8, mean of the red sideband 46.5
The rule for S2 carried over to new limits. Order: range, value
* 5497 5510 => 44.1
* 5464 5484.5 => 41.7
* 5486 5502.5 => 45.8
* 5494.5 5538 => 45.4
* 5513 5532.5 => 45.6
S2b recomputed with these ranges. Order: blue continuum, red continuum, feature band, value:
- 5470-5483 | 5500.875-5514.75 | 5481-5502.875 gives -0.01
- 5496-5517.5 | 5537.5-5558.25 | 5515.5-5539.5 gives 0.04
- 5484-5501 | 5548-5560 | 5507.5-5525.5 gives 0.01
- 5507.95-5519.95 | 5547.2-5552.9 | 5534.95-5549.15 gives 0.04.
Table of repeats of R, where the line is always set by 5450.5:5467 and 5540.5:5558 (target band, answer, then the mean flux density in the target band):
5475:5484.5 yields 0.14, 40.9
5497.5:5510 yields 0.08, 44.1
